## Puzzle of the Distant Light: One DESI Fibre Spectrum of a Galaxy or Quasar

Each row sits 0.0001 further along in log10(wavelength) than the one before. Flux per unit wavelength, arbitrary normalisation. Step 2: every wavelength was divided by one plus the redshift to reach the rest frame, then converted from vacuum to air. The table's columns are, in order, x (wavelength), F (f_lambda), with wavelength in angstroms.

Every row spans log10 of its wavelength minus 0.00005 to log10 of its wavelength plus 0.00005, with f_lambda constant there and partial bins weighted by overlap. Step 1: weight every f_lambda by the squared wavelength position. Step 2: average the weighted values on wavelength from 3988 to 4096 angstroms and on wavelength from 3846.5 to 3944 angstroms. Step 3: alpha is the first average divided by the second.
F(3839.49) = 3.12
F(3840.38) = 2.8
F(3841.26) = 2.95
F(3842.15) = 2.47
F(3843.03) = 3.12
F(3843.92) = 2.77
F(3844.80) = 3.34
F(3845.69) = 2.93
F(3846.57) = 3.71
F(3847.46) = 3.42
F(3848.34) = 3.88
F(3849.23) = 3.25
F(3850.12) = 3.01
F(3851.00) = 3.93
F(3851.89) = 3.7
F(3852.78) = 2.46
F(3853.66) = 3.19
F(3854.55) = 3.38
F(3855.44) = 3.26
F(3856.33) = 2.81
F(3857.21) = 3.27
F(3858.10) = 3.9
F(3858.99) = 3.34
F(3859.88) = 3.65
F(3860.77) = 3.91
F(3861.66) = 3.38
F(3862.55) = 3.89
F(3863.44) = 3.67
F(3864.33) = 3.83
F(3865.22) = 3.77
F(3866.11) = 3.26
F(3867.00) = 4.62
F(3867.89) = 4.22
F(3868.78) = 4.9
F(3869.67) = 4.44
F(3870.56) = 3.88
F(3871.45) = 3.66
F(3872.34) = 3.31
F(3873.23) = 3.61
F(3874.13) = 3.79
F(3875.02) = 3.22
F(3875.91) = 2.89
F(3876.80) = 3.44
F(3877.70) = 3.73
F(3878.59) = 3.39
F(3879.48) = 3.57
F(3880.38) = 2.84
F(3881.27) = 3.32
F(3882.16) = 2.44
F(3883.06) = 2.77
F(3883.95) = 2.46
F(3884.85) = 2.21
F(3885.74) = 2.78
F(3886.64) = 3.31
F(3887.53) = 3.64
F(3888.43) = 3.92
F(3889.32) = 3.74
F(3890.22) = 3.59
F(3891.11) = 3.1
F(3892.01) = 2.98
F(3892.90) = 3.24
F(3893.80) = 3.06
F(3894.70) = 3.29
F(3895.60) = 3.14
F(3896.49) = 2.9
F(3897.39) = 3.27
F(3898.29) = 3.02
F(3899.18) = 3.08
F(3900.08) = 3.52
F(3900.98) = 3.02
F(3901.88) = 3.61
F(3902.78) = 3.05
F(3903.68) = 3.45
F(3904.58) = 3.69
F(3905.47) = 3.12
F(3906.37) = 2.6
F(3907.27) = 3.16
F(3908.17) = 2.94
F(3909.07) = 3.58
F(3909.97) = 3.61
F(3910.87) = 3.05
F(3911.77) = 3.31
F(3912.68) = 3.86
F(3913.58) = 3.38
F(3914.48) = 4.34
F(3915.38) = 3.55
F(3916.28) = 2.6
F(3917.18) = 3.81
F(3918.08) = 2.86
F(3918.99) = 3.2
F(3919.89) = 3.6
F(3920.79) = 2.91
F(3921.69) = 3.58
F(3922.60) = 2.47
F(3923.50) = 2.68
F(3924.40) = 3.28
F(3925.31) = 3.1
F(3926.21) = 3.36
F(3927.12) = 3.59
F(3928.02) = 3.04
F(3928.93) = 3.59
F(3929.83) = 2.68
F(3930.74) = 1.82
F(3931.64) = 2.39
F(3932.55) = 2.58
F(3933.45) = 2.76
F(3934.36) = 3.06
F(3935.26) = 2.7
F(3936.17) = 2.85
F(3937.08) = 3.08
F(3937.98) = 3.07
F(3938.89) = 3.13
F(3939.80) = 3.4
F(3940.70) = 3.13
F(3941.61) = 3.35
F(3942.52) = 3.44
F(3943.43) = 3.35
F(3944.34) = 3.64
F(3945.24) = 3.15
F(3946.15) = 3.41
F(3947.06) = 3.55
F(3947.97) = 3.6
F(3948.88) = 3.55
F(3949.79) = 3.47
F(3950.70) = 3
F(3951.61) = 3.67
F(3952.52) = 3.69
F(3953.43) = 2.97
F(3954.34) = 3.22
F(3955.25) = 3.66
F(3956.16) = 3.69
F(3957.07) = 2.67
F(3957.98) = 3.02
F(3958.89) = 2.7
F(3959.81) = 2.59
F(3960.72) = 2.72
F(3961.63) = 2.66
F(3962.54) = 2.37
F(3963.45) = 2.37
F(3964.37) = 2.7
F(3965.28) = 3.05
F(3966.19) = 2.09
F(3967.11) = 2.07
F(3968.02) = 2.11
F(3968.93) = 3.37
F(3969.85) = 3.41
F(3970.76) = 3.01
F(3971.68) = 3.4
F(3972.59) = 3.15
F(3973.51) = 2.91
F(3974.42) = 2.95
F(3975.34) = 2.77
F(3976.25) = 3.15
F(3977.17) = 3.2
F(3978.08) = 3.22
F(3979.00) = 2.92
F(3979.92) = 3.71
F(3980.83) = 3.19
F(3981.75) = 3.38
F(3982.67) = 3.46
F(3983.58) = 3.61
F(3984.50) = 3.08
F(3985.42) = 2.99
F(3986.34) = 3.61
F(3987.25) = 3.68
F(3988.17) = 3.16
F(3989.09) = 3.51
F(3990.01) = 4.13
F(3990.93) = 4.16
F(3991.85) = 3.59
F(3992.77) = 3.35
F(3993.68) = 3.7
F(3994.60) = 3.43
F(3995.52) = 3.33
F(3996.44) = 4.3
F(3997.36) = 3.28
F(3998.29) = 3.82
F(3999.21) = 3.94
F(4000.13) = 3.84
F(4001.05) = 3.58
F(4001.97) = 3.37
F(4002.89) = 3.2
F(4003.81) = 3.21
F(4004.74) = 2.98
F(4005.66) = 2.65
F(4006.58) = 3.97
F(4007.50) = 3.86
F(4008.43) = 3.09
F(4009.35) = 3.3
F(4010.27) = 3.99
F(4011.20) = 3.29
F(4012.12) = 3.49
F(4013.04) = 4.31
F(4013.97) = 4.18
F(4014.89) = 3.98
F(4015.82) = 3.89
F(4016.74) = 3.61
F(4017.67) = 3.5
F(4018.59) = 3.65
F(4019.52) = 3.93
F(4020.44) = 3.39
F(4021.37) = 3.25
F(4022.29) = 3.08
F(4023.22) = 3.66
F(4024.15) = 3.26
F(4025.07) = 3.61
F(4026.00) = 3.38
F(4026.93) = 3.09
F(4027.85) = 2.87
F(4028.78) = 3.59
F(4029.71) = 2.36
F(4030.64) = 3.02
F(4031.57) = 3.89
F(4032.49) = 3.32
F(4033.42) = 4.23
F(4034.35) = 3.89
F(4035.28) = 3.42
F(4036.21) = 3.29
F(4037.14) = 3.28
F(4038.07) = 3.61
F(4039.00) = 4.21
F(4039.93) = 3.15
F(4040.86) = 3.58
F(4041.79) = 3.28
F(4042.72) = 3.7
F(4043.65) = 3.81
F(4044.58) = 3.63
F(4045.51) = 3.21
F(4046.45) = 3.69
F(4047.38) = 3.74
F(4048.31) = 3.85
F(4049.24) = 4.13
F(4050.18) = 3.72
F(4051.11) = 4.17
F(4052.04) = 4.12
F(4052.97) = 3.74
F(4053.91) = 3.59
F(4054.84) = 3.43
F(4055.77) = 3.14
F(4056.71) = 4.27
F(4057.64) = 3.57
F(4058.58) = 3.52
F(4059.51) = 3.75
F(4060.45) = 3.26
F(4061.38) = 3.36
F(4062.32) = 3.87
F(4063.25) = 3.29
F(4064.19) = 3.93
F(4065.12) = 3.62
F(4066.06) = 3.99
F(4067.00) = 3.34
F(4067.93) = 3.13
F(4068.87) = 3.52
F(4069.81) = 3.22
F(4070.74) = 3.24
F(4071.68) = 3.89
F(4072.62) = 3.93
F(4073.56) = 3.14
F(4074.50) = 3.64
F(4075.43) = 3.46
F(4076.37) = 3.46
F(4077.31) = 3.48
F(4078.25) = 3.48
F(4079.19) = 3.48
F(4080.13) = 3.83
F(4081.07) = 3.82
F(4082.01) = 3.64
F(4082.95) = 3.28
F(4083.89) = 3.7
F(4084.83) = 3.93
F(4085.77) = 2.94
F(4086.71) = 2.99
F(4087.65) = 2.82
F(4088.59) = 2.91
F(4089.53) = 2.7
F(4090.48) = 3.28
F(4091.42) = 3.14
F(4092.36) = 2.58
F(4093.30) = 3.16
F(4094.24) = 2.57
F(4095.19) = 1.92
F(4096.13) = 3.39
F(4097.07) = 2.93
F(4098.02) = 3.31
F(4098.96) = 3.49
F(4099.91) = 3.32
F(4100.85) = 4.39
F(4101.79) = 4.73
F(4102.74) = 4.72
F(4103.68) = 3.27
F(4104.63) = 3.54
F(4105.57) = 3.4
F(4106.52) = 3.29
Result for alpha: 1.1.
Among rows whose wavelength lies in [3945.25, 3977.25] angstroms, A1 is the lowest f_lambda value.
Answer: 2.07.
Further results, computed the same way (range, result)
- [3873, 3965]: 1.82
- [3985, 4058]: 2.36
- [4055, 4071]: 3.13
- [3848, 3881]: 2.46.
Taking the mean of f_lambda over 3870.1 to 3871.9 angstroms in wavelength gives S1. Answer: 3.78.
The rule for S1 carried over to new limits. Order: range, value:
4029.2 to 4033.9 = 3.37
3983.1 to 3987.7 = 3.4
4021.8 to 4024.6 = 3.33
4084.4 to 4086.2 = 3.44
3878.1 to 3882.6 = 3.12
